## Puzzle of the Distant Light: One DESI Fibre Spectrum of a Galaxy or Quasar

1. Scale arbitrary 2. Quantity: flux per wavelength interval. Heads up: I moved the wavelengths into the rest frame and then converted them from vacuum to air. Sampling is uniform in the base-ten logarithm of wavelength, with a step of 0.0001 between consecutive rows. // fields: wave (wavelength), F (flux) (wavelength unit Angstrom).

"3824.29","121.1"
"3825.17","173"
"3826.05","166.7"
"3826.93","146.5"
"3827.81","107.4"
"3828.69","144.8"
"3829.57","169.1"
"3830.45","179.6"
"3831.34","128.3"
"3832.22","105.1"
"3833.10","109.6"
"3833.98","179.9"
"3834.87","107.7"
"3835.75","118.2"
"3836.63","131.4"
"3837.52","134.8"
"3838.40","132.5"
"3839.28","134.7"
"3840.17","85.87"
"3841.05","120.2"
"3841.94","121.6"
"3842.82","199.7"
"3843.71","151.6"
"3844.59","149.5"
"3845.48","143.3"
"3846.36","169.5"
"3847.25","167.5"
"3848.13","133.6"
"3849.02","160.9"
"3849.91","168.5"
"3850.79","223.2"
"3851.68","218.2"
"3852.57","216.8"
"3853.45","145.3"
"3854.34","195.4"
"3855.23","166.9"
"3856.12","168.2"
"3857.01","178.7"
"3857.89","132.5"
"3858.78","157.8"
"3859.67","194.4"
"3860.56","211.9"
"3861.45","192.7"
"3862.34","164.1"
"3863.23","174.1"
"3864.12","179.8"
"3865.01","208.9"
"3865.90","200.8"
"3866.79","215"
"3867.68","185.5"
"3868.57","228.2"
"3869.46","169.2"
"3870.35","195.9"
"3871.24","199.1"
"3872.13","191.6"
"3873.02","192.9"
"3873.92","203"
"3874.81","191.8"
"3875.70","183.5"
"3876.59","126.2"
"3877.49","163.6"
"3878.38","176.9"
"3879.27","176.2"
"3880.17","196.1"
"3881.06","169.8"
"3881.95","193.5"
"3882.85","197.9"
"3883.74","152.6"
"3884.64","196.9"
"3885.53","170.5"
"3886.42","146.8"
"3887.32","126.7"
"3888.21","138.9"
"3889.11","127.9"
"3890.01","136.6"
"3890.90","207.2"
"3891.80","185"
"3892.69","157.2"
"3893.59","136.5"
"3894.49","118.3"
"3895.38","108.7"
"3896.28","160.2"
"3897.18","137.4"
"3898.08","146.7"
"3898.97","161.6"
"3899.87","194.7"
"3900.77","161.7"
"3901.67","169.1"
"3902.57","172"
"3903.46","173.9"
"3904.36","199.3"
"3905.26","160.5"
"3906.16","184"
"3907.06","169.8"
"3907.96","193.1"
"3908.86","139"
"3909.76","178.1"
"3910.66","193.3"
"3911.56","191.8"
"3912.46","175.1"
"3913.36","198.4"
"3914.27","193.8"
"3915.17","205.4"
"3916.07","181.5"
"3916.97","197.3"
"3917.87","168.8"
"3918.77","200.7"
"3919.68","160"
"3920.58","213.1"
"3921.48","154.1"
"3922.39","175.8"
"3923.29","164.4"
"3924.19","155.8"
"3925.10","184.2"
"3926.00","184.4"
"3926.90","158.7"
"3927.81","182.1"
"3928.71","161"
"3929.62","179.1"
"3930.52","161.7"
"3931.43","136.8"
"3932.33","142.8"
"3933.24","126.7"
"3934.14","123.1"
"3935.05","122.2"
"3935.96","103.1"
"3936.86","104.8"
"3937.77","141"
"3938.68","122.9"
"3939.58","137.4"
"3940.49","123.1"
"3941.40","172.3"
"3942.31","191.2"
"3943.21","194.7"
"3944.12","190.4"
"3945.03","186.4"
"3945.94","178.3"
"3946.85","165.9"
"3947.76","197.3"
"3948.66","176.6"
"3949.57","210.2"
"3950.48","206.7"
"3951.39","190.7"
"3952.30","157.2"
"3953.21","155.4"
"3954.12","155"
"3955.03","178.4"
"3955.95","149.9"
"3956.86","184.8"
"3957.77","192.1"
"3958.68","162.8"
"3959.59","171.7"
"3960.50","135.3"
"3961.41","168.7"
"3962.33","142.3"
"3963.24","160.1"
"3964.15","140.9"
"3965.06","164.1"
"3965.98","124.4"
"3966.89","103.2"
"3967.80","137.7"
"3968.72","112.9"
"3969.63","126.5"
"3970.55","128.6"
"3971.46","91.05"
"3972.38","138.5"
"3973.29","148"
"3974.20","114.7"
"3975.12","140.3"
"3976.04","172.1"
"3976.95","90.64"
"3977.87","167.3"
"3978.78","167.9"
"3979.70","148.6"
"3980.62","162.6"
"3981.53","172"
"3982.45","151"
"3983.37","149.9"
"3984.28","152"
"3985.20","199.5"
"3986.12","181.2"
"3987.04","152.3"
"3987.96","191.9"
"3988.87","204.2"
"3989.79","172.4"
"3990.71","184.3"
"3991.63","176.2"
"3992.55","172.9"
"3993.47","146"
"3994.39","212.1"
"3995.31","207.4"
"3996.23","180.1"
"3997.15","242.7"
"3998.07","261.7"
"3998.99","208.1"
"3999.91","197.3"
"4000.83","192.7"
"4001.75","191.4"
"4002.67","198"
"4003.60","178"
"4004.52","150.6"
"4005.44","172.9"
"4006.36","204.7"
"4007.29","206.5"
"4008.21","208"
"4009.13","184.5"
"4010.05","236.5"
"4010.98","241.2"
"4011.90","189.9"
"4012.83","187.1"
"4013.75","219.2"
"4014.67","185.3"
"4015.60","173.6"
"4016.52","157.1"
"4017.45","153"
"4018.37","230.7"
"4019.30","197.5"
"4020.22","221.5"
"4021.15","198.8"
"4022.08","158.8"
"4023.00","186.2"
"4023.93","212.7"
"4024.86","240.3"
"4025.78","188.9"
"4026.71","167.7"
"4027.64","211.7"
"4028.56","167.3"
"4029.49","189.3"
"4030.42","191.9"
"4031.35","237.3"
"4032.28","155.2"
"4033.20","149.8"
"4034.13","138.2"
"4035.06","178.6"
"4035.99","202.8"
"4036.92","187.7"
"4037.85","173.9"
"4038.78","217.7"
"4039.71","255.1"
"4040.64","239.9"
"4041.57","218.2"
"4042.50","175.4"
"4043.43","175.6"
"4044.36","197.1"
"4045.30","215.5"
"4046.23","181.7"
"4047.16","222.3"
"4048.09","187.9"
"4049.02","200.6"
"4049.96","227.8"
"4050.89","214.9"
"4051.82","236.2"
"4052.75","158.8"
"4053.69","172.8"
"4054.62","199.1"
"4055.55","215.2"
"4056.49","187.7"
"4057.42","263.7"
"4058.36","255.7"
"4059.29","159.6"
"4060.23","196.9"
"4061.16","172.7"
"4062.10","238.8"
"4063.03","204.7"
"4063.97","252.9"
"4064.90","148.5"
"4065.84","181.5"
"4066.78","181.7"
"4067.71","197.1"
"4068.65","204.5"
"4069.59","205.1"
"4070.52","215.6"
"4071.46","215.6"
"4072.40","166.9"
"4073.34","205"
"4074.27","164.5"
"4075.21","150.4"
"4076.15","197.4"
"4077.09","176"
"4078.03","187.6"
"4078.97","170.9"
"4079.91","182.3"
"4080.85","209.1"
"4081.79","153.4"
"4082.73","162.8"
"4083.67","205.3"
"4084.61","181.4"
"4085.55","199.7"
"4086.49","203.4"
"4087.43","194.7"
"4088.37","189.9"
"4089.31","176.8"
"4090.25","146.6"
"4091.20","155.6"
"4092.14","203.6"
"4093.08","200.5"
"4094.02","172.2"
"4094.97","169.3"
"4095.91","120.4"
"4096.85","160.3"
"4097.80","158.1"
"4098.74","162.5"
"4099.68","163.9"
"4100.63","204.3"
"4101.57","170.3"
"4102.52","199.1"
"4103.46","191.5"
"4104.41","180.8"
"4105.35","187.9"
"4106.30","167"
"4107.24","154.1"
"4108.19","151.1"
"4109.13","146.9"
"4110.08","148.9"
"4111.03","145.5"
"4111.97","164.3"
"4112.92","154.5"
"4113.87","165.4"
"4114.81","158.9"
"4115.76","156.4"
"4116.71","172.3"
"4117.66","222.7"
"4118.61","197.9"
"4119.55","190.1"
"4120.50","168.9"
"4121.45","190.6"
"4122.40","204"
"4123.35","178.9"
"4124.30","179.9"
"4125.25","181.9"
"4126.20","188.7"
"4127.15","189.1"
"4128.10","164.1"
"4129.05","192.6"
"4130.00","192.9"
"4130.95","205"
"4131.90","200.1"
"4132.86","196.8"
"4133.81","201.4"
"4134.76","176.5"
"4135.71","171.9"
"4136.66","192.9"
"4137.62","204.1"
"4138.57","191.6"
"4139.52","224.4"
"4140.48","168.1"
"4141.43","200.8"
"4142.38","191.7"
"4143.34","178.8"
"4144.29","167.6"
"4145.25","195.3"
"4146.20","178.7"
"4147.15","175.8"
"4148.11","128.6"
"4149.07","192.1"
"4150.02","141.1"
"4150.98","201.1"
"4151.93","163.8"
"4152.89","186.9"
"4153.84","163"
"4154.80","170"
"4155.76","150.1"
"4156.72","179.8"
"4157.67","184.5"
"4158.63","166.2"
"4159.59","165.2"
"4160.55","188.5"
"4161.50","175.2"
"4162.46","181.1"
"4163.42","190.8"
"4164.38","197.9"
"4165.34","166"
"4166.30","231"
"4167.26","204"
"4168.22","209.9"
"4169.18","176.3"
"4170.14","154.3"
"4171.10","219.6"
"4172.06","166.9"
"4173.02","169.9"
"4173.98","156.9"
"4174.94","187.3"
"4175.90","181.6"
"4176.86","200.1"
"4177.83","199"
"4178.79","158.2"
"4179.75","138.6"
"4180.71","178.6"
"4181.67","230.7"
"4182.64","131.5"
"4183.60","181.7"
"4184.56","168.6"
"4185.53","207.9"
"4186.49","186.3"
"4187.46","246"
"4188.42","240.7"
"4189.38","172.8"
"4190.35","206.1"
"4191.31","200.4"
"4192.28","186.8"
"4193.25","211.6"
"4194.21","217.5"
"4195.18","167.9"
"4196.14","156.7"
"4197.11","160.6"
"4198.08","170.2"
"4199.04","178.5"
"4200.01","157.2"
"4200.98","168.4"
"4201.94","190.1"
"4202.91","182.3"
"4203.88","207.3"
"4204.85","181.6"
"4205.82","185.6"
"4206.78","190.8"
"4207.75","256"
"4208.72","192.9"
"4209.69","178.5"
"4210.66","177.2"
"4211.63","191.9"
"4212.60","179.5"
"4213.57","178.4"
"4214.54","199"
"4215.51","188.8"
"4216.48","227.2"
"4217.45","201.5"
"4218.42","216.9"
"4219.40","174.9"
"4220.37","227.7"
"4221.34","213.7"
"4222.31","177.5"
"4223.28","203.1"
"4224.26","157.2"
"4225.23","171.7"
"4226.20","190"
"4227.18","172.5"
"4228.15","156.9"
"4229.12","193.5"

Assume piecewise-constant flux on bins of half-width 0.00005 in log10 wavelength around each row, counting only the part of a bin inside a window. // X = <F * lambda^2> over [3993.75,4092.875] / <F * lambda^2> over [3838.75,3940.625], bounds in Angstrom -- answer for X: 1.26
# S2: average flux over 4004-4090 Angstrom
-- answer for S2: 195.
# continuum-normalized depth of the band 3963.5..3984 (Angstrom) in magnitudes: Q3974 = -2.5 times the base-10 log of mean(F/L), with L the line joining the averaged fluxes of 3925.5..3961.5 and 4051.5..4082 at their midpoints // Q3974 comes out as 0.22 mag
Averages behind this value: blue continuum 162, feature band 139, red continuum 195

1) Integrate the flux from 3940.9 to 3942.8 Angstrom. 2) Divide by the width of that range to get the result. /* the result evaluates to 181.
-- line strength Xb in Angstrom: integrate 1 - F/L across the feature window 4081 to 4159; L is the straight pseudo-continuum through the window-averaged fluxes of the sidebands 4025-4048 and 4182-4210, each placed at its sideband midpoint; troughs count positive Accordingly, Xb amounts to 5.5 Angstrom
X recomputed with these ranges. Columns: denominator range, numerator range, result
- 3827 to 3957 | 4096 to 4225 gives 1.26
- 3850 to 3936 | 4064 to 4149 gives 1.16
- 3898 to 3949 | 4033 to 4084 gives 1.25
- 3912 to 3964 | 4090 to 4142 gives 1.17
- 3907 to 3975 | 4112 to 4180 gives 1.25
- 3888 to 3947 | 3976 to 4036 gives 1.19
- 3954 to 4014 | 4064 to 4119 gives 1.10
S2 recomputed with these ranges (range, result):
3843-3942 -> 169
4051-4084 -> 194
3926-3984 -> 153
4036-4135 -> 188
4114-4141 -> 188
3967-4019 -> 175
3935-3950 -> 161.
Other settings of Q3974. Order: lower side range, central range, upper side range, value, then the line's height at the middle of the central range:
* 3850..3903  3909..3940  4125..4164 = 0.08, 176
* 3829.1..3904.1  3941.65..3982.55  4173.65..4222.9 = 0.09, 172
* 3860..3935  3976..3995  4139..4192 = 0.05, 176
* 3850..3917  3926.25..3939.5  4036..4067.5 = 0.29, 184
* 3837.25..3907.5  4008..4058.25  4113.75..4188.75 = -0.12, 178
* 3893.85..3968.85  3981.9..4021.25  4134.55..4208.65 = -0.13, 170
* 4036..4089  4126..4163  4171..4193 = 0.05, 191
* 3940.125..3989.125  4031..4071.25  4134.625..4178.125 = -0.18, 170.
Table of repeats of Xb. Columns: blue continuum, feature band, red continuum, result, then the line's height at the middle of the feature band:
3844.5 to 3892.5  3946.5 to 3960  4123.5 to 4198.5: 0.17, 179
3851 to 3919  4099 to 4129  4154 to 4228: 1.37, 184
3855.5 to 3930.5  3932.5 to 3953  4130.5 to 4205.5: 1.93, 176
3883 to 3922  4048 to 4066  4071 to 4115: -3.23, 173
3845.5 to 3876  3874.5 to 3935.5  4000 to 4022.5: 6.43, 187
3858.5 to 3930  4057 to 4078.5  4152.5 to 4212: -1.91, 181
